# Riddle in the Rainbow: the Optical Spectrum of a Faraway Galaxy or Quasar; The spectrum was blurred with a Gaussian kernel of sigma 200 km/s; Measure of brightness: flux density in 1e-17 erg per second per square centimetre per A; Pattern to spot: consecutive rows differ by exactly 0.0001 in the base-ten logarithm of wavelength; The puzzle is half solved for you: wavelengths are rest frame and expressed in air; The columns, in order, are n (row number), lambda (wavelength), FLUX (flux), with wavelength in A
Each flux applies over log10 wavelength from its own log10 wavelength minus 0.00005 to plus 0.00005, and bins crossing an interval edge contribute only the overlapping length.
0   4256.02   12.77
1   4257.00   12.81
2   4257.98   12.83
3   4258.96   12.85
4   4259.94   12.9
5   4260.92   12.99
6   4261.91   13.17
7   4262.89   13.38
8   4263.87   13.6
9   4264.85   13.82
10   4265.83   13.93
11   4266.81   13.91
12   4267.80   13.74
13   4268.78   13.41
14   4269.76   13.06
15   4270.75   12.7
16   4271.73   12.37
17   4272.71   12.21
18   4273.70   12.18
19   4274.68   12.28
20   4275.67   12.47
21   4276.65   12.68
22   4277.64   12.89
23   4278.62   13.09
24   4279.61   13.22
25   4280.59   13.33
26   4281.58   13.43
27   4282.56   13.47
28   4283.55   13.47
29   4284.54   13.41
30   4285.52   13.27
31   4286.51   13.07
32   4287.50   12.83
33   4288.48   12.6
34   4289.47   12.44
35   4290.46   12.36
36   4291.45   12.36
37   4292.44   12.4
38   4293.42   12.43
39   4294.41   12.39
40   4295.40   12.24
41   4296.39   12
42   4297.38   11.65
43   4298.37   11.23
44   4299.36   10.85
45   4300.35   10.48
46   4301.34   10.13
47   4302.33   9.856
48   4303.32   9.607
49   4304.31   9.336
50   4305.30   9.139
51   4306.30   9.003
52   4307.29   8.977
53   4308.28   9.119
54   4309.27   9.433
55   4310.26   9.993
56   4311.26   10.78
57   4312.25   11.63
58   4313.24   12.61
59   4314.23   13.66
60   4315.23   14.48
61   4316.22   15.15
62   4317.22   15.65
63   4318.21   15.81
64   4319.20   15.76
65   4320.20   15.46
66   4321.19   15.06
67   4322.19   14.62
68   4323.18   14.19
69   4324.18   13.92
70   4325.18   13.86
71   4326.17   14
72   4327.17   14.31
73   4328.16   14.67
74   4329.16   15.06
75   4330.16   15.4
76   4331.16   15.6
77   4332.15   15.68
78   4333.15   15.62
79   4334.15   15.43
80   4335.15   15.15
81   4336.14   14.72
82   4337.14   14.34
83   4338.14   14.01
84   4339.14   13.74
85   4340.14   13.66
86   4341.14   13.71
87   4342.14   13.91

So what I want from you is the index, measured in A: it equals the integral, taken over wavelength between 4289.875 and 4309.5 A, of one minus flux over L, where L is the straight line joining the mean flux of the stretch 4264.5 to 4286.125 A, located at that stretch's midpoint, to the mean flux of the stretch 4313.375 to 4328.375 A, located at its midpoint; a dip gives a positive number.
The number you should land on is 4.4 A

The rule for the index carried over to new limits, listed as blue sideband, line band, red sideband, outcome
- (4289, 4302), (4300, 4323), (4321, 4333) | 2.26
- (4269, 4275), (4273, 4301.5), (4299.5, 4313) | -2.81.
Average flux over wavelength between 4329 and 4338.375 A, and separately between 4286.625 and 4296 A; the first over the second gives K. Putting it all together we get 1.21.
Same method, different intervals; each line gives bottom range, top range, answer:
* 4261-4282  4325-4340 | 1.13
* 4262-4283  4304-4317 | 0.85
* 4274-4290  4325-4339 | 1.14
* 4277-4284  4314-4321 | 1.15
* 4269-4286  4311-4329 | 1.10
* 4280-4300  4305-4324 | 1.01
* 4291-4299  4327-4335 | 1.26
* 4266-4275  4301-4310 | 0.73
